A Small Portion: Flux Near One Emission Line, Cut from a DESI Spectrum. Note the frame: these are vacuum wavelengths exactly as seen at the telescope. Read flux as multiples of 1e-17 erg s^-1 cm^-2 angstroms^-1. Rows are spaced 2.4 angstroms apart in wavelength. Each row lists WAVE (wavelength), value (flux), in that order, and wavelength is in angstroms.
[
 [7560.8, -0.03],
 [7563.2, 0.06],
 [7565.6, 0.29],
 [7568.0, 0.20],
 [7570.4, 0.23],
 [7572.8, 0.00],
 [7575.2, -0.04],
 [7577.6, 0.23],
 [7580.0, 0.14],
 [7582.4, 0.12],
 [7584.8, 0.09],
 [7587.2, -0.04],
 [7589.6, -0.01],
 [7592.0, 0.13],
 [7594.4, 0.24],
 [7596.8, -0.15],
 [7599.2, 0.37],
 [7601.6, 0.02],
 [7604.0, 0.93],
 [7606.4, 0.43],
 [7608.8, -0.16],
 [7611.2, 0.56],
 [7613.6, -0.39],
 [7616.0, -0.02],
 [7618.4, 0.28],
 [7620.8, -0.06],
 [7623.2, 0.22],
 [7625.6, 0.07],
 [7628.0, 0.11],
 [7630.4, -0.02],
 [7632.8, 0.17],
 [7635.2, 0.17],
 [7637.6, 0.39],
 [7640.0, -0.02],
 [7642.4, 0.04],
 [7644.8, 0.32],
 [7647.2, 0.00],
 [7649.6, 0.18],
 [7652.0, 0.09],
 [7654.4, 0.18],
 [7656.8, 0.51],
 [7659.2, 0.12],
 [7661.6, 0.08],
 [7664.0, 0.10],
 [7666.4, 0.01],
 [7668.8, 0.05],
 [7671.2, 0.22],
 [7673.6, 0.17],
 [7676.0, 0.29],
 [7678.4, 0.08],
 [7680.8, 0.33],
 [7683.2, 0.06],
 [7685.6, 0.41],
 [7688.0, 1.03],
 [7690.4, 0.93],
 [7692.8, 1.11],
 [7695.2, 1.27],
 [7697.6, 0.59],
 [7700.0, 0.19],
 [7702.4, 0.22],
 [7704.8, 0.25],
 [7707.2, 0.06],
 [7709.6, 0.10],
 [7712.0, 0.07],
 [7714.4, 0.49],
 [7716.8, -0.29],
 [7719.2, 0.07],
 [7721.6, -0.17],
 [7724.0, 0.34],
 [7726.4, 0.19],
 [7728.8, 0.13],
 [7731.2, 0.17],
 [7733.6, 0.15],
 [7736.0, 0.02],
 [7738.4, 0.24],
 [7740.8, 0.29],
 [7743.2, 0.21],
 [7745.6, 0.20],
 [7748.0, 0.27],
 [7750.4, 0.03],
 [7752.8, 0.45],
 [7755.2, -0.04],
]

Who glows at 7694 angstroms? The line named [O II] 3727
